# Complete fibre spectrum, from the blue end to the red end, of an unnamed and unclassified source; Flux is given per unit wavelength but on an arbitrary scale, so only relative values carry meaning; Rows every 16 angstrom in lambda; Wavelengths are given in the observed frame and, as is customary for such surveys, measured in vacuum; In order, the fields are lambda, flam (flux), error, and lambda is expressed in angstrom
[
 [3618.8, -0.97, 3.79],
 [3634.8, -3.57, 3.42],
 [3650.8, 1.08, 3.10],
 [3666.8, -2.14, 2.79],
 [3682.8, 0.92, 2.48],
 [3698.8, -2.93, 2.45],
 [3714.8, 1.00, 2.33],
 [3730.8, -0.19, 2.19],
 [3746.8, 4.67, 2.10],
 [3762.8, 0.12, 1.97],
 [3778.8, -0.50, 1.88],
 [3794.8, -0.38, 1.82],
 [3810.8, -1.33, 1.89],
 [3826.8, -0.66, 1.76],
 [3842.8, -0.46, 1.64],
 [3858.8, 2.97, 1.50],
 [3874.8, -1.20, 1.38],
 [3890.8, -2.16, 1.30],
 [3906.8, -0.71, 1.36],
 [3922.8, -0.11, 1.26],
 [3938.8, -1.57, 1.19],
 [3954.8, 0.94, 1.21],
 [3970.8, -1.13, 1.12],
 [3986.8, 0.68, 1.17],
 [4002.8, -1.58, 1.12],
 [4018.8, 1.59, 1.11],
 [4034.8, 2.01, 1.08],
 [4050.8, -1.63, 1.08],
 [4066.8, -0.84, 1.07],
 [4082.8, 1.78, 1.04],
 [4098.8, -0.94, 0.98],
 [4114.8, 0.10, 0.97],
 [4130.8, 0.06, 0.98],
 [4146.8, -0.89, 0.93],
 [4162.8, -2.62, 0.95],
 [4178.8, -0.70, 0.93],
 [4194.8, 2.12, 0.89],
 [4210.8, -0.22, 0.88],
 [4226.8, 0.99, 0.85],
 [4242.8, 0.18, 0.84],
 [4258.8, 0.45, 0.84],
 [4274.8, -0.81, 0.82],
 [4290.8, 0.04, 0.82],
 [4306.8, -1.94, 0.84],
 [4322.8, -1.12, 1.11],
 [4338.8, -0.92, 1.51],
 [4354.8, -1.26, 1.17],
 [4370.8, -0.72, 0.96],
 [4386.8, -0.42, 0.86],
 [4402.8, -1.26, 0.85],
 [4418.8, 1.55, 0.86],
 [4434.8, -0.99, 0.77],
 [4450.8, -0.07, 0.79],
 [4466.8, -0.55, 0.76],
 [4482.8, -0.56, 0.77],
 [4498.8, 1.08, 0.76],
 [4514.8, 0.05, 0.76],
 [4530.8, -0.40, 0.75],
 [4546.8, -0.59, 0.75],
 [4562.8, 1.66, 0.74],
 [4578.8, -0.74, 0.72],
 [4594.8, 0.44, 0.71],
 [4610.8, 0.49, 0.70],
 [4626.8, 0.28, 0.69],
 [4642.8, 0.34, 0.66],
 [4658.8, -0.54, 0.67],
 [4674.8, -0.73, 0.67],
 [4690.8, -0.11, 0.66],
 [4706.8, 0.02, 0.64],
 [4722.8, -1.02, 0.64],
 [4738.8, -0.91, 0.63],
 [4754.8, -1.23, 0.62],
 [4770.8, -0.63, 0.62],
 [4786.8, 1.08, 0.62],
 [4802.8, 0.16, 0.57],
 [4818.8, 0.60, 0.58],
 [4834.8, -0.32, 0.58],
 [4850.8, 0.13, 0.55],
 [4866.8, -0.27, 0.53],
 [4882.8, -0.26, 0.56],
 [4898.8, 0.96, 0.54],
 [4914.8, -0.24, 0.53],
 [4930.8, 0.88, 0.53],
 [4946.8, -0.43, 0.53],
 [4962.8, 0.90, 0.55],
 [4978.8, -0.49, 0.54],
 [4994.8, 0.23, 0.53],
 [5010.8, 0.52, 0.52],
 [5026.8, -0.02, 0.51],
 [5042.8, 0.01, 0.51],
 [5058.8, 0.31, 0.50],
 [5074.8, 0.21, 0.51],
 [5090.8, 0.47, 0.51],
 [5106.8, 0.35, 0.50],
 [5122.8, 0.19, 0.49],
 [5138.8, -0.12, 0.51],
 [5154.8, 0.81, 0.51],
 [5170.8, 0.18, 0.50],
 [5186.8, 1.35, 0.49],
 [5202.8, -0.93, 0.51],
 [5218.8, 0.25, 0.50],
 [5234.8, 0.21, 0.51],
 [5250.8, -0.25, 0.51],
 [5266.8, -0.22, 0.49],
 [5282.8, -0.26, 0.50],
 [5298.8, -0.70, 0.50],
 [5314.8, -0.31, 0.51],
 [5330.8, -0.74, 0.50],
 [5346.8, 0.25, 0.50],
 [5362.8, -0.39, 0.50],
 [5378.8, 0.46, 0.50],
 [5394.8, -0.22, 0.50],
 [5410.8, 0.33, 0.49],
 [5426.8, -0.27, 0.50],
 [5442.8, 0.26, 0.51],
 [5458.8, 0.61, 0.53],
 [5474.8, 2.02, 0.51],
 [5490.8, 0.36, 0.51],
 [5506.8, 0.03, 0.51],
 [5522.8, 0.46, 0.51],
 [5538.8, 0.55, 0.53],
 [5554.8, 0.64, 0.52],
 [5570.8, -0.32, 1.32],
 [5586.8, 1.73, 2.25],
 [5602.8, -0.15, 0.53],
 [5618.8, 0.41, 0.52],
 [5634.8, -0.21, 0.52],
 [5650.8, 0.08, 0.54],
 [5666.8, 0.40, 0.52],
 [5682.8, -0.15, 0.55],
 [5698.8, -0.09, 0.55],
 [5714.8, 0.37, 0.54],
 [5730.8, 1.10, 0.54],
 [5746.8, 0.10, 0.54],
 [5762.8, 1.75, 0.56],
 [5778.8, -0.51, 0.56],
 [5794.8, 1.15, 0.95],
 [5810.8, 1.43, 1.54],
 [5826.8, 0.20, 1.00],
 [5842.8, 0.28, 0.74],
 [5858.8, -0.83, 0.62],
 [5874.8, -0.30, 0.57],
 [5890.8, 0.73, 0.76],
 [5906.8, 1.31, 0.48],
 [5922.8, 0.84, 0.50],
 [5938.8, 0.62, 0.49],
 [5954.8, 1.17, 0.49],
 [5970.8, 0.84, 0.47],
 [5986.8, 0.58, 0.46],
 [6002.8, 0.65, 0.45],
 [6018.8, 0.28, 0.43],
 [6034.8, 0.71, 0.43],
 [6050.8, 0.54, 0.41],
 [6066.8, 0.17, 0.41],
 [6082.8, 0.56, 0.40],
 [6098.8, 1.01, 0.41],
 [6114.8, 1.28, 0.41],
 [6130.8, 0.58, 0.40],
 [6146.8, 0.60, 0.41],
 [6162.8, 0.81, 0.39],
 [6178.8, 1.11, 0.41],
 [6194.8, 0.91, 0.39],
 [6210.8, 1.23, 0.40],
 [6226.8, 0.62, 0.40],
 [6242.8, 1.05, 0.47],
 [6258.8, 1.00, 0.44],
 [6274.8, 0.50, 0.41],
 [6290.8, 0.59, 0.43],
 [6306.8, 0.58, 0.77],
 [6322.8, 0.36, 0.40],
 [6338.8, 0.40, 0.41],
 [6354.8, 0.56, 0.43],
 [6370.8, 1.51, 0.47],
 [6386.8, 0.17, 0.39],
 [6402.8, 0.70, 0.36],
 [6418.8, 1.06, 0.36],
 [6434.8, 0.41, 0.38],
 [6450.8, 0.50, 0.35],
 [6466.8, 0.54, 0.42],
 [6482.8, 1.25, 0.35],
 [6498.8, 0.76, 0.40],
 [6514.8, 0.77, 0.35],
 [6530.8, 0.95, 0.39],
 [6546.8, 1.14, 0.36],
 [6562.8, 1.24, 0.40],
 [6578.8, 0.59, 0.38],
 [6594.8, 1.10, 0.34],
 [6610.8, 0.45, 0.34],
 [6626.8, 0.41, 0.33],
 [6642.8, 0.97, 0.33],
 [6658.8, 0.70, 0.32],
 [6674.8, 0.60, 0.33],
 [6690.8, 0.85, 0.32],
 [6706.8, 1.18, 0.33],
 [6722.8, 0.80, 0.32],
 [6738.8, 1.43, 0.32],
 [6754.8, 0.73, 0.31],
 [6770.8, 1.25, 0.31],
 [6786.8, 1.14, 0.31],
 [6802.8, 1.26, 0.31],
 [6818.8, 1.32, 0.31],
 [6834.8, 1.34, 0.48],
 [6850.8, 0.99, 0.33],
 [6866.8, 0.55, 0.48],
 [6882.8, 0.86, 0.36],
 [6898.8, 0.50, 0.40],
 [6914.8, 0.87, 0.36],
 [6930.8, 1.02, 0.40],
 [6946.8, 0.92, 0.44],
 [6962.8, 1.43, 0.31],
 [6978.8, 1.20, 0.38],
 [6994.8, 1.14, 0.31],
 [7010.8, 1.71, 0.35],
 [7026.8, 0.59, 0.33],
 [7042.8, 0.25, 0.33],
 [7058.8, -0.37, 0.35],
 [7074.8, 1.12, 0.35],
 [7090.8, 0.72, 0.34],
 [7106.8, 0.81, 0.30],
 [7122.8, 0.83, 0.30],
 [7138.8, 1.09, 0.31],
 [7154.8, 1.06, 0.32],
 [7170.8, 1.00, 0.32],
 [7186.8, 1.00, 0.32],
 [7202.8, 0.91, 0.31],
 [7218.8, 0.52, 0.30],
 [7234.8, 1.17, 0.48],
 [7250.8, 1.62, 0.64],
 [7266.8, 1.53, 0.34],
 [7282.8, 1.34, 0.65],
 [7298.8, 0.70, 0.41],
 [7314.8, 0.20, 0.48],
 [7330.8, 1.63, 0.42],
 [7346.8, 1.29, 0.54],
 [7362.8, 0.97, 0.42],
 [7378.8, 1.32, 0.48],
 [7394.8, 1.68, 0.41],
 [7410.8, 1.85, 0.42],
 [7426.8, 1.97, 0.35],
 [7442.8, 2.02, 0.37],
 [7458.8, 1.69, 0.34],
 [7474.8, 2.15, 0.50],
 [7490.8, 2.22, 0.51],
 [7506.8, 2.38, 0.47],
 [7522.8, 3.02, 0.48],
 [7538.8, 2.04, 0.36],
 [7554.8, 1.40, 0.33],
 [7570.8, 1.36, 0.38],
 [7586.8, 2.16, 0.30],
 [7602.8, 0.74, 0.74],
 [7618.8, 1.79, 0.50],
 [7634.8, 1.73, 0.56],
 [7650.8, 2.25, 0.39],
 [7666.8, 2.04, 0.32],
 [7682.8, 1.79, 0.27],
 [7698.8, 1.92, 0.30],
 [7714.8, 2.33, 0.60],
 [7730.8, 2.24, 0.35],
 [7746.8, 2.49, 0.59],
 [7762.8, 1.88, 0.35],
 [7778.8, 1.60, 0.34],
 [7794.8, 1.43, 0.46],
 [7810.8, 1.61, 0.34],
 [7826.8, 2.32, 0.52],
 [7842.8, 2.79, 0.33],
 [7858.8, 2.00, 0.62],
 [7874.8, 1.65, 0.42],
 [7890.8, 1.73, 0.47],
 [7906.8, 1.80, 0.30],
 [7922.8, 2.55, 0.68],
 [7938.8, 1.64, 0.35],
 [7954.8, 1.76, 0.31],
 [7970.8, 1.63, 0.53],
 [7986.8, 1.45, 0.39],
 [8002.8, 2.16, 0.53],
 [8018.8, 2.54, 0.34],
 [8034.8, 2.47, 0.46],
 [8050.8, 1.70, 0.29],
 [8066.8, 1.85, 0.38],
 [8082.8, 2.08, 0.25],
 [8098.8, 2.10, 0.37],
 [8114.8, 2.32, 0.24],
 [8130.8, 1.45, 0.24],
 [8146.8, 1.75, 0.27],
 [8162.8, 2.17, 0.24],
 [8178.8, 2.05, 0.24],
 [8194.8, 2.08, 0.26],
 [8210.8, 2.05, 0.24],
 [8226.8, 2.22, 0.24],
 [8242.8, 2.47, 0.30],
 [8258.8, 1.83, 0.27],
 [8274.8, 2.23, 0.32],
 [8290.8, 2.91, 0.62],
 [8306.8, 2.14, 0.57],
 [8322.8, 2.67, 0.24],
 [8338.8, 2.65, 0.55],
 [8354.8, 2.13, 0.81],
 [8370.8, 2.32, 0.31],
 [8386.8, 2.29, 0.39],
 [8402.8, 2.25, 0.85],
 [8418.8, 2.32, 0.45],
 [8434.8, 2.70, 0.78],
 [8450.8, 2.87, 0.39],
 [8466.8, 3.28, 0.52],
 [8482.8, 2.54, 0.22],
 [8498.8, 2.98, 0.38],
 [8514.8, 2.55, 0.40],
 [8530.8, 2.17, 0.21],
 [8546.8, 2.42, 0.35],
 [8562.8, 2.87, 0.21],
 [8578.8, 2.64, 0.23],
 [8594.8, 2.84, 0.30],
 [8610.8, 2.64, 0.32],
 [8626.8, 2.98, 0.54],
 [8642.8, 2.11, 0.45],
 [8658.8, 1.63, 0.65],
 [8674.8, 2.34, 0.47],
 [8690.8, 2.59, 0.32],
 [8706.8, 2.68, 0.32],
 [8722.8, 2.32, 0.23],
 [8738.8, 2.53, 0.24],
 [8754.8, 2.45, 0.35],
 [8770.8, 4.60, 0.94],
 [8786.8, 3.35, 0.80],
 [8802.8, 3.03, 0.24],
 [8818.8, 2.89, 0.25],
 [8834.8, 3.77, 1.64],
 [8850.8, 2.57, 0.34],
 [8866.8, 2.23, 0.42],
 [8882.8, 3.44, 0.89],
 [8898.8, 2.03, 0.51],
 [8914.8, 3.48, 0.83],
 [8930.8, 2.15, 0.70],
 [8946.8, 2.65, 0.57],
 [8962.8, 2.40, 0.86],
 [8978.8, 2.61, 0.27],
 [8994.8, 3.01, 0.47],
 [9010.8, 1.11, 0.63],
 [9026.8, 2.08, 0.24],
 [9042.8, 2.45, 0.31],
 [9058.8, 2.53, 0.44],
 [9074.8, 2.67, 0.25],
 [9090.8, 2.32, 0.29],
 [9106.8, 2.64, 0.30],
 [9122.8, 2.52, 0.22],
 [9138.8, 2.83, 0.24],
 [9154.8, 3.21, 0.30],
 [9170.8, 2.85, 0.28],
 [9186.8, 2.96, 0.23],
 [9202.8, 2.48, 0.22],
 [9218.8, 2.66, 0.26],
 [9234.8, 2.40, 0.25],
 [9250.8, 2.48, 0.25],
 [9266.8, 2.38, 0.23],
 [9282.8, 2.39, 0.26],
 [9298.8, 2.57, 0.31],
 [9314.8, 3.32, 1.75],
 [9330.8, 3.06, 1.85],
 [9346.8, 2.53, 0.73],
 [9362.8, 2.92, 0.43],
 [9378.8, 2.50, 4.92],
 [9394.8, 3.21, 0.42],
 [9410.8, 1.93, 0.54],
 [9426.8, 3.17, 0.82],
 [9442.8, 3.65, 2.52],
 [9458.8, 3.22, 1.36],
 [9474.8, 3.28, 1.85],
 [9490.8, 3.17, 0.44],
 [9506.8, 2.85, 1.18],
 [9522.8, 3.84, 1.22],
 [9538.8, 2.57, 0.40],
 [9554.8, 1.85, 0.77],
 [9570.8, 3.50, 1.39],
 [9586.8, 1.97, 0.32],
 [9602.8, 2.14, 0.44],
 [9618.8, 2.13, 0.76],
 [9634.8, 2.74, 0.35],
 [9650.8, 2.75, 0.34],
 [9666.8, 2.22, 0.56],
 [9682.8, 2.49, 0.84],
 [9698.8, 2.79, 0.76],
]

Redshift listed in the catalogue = 0.85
